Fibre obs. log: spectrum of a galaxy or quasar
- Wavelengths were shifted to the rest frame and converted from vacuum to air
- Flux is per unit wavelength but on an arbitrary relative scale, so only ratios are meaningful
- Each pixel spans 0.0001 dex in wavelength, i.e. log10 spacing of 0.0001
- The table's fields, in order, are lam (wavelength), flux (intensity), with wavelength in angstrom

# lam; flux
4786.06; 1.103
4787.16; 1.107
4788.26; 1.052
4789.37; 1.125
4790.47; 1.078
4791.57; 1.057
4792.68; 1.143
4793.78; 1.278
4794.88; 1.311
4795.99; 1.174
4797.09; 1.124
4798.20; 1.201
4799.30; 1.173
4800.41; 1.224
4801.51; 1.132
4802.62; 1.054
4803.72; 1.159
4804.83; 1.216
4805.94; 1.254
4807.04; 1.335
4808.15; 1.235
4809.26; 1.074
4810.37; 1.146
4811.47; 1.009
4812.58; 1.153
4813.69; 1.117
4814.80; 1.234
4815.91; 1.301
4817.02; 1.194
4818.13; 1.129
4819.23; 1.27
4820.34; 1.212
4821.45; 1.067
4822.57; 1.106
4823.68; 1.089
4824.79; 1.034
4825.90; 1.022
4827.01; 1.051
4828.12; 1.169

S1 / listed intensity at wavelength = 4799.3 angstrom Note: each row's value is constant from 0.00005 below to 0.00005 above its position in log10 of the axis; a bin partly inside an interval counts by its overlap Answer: 1.173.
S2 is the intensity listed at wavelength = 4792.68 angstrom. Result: 1.143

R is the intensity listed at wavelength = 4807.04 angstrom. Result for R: 1.335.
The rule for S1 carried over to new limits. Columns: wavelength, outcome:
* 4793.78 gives 1.278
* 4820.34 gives 1.212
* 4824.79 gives 1.034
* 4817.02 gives 1.194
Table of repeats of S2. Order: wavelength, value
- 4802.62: 1.054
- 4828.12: 1.169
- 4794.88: 1.311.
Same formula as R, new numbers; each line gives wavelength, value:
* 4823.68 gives 1.089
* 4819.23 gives 1.27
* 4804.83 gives 1.216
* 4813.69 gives 1.117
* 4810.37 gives 1.146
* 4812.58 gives 1.153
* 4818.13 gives 1.129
